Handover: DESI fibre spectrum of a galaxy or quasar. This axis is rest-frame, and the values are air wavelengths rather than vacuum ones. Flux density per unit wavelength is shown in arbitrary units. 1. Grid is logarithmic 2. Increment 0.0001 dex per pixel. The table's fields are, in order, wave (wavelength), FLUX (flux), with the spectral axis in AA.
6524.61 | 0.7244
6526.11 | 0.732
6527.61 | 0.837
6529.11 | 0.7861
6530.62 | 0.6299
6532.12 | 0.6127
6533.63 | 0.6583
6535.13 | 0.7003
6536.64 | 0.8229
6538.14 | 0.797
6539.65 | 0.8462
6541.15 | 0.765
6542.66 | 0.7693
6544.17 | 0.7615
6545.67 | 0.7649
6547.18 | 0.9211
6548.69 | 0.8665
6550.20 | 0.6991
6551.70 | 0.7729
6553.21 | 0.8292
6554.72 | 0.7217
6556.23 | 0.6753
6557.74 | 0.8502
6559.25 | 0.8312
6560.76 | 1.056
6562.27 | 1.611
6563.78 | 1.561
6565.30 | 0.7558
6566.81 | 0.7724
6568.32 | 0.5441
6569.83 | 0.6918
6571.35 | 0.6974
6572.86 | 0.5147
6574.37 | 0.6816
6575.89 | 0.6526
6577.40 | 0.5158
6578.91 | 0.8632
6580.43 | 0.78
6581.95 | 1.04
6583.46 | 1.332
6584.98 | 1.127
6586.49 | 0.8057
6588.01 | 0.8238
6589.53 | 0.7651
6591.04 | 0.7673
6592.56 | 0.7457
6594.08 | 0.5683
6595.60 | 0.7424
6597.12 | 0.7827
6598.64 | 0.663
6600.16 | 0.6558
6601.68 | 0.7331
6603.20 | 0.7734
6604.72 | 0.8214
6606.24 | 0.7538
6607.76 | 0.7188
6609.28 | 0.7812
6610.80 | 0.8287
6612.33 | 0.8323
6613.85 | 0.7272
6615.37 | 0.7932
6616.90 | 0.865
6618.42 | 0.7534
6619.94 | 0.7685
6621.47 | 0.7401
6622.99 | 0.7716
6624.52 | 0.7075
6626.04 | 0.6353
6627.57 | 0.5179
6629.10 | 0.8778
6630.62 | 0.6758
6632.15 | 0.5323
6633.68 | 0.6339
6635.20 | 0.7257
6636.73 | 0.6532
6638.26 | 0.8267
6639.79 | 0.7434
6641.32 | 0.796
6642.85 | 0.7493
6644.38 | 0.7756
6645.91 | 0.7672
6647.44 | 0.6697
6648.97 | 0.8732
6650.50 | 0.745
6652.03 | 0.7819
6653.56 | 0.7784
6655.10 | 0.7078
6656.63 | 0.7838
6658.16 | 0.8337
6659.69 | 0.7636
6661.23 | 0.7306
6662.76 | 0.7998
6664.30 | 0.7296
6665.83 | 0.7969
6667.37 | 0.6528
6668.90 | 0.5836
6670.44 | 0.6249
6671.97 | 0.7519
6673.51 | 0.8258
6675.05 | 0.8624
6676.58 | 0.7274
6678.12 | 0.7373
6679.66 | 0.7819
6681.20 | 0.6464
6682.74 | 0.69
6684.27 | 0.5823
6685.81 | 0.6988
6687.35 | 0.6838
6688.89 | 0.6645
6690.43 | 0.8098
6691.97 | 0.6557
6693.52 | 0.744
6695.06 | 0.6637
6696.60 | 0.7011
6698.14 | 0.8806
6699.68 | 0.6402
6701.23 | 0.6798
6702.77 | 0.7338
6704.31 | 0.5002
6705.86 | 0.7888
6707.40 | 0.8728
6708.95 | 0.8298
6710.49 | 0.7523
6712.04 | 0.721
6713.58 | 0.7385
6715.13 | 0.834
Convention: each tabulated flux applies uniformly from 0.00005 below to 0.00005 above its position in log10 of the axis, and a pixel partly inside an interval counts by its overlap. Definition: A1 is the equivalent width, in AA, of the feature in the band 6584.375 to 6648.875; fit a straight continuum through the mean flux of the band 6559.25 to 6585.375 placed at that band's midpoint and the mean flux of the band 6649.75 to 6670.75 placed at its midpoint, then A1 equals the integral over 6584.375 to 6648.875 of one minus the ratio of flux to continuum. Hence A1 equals 5.16 AA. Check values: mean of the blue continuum 0.889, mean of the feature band 0.748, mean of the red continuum 0.739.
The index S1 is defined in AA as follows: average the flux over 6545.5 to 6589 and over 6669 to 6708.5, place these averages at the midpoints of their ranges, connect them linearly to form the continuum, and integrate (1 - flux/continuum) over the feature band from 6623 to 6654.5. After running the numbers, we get 2.0 AA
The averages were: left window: 0.854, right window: 0.716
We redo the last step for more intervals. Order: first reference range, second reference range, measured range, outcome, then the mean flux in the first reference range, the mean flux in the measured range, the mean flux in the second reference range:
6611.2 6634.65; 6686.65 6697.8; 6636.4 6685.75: -1.84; 0.724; 0.743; 0.71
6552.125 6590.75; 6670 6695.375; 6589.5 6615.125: 2.29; 0.858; 0.745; 0.717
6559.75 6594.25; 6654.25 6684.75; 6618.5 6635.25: 2.13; 0.86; 0.691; 0.732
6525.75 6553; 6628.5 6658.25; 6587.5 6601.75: 0.60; 0.765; 0.722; 0.744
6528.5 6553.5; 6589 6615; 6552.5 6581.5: -2.59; 0.764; 0.823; 0.745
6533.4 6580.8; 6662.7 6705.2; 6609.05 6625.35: -0.40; 0.807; 0.778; 0.707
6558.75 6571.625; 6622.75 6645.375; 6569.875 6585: 1.82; 0.958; 0.799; 0.707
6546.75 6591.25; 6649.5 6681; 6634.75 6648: 0.47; 0.851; 0.746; 0.749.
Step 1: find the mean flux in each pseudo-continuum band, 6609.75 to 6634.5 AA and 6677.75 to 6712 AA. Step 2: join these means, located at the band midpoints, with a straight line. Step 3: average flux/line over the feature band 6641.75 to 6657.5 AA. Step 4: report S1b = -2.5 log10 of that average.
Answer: -0.06 mag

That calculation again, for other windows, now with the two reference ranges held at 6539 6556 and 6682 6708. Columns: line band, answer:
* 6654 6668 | -0.05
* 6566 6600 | 0.00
